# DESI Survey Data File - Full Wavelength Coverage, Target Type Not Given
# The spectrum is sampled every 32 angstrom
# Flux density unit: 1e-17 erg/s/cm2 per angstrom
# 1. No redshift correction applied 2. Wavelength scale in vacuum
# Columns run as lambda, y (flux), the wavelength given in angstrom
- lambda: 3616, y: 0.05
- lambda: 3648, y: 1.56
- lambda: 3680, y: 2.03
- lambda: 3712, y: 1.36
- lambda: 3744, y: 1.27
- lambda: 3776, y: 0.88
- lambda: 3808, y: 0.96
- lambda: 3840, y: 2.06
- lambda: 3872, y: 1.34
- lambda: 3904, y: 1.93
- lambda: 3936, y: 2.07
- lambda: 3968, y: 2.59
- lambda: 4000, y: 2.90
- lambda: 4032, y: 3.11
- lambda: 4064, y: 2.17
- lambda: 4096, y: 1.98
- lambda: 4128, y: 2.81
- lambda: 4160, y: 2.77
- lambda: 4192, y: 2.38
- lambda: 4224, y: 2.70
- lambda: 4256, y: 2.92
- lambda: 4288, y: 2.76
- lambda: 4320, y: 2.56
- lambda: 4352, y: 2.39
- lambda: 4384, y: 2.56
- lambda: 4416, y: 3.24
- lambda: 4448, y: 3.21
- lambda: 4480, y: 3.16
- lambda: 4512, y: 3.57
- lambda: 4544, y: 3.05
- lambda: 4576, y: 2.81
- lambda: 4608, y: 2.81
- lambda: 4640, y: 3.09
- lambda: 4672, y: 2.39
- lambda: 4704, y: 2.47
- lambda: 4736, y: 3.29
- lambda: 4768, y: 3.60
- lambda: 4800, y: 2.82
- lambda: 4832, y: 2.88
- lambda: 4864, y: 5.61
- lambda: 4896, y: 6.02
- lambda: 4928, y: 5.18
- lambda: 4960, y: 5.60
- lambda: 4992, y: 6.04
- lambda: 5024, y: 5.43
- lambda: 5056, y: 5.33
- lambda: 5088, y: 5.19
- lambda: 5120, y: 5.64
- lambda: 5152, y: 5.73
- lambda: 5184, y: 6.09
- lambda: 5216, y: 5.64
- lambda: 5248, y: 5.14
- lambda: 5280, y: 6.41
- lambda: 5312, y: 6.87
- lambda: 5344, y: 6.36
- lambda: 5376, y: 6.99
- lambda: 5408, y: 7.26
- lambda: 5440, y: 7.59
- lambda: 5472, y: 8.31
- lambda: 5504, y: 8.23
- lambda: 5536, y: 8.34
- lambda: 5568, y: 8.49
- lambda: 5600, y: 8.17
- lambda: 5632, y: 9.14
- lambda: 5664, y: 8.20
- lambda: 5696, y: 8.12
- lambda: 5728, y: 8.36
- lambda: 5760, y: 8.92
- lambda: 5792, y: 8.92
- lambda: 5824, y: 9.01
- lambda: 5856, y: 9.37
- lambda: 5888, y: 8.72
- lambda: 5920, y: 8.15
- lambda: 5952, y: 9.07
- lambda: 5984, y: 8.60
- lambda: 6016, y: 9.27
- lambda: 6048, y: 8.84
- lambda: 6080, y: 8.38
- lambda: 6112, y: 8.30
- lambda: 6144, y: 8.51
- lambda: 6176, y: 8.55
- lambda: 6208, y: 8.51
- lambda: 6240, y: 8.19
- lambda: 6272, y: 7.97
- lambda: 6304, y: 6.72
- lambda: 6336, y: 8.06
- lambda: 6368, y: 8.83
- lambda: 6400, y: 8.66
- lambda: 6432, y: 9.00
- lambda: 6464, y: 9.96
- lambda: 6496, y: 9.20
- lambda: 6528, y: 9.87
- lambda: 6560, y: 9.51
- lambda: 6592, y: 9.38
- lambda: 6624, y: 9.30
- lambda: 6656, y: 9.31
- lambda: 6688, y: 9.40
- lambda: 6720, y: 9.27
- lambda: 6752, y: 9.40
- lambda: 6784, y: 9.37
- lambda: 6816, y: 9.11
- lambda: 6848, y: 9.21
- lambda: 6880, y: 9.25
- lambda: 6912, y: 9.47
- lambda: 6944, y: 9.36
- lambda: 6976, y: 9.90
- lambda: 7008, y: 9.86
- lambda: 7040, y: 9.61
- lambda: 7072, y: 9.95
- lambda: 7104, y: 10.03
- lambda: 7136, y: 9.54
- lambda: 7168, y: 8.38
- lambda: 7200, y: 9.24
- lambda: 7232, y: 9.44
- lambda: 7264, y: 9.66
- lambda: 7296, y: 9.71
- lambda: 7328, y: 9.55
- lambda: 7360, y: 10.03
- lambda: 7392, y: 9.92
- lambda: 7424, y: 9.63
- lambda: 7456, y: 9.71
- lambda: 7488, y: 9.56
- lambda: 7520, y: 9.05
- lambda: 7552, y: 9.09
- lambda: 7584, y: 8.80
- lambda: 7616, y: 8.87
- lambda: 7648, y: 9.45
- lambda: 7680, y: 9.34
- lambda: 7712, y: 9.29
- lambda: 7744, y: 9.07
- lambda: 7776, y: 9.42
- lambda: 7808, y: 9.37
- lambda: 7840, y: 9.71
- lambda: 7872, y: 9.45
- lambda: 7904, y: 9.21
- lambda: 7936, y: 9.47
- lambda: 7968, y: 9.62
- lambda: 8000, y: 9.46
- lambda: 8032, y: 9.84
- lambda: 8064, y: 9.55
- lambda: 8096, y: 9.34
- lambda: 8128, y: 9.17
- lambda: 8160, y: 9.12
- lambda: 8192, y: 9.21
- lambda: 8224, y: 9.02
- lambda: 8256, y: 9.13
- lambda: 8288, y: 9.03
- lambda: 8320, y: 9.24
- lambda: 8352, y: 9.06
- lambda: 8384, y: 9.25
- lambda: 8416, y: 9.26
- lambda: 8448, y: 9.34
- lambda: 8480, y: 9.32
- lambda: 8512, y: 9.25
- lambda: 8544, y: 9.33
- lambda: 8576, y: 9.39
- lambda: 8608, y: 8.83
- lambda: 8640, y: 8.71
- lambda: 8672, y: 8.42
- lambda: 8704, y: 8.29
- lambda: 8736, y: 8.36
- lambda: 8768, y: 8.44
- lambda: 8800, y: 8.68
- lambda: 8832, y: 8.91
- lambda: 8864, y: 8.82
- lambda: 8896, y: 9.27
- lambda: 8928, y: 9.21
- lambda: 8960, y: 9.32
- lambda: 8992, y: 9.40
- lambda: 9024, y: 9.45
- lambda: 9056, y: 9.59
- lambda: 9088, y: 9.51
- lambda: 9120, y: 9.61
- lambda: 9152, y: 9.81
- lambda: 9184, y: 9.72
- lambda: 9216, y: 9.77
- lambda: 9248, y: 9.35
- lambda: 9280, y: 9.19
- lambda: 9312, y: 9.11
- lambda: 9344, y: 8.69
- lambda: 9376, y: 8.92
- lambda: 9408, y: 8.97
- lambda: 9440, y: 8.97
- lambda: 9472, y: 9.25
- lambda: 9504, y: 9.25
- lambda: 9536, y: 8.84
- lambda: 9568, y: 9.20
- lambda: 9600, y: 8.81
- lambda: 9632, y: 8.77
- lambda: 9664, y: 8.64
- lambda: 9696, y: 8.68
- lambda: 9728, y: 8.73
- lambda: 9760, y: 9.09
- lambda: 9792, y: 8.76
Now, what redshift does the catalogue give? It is 0.22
